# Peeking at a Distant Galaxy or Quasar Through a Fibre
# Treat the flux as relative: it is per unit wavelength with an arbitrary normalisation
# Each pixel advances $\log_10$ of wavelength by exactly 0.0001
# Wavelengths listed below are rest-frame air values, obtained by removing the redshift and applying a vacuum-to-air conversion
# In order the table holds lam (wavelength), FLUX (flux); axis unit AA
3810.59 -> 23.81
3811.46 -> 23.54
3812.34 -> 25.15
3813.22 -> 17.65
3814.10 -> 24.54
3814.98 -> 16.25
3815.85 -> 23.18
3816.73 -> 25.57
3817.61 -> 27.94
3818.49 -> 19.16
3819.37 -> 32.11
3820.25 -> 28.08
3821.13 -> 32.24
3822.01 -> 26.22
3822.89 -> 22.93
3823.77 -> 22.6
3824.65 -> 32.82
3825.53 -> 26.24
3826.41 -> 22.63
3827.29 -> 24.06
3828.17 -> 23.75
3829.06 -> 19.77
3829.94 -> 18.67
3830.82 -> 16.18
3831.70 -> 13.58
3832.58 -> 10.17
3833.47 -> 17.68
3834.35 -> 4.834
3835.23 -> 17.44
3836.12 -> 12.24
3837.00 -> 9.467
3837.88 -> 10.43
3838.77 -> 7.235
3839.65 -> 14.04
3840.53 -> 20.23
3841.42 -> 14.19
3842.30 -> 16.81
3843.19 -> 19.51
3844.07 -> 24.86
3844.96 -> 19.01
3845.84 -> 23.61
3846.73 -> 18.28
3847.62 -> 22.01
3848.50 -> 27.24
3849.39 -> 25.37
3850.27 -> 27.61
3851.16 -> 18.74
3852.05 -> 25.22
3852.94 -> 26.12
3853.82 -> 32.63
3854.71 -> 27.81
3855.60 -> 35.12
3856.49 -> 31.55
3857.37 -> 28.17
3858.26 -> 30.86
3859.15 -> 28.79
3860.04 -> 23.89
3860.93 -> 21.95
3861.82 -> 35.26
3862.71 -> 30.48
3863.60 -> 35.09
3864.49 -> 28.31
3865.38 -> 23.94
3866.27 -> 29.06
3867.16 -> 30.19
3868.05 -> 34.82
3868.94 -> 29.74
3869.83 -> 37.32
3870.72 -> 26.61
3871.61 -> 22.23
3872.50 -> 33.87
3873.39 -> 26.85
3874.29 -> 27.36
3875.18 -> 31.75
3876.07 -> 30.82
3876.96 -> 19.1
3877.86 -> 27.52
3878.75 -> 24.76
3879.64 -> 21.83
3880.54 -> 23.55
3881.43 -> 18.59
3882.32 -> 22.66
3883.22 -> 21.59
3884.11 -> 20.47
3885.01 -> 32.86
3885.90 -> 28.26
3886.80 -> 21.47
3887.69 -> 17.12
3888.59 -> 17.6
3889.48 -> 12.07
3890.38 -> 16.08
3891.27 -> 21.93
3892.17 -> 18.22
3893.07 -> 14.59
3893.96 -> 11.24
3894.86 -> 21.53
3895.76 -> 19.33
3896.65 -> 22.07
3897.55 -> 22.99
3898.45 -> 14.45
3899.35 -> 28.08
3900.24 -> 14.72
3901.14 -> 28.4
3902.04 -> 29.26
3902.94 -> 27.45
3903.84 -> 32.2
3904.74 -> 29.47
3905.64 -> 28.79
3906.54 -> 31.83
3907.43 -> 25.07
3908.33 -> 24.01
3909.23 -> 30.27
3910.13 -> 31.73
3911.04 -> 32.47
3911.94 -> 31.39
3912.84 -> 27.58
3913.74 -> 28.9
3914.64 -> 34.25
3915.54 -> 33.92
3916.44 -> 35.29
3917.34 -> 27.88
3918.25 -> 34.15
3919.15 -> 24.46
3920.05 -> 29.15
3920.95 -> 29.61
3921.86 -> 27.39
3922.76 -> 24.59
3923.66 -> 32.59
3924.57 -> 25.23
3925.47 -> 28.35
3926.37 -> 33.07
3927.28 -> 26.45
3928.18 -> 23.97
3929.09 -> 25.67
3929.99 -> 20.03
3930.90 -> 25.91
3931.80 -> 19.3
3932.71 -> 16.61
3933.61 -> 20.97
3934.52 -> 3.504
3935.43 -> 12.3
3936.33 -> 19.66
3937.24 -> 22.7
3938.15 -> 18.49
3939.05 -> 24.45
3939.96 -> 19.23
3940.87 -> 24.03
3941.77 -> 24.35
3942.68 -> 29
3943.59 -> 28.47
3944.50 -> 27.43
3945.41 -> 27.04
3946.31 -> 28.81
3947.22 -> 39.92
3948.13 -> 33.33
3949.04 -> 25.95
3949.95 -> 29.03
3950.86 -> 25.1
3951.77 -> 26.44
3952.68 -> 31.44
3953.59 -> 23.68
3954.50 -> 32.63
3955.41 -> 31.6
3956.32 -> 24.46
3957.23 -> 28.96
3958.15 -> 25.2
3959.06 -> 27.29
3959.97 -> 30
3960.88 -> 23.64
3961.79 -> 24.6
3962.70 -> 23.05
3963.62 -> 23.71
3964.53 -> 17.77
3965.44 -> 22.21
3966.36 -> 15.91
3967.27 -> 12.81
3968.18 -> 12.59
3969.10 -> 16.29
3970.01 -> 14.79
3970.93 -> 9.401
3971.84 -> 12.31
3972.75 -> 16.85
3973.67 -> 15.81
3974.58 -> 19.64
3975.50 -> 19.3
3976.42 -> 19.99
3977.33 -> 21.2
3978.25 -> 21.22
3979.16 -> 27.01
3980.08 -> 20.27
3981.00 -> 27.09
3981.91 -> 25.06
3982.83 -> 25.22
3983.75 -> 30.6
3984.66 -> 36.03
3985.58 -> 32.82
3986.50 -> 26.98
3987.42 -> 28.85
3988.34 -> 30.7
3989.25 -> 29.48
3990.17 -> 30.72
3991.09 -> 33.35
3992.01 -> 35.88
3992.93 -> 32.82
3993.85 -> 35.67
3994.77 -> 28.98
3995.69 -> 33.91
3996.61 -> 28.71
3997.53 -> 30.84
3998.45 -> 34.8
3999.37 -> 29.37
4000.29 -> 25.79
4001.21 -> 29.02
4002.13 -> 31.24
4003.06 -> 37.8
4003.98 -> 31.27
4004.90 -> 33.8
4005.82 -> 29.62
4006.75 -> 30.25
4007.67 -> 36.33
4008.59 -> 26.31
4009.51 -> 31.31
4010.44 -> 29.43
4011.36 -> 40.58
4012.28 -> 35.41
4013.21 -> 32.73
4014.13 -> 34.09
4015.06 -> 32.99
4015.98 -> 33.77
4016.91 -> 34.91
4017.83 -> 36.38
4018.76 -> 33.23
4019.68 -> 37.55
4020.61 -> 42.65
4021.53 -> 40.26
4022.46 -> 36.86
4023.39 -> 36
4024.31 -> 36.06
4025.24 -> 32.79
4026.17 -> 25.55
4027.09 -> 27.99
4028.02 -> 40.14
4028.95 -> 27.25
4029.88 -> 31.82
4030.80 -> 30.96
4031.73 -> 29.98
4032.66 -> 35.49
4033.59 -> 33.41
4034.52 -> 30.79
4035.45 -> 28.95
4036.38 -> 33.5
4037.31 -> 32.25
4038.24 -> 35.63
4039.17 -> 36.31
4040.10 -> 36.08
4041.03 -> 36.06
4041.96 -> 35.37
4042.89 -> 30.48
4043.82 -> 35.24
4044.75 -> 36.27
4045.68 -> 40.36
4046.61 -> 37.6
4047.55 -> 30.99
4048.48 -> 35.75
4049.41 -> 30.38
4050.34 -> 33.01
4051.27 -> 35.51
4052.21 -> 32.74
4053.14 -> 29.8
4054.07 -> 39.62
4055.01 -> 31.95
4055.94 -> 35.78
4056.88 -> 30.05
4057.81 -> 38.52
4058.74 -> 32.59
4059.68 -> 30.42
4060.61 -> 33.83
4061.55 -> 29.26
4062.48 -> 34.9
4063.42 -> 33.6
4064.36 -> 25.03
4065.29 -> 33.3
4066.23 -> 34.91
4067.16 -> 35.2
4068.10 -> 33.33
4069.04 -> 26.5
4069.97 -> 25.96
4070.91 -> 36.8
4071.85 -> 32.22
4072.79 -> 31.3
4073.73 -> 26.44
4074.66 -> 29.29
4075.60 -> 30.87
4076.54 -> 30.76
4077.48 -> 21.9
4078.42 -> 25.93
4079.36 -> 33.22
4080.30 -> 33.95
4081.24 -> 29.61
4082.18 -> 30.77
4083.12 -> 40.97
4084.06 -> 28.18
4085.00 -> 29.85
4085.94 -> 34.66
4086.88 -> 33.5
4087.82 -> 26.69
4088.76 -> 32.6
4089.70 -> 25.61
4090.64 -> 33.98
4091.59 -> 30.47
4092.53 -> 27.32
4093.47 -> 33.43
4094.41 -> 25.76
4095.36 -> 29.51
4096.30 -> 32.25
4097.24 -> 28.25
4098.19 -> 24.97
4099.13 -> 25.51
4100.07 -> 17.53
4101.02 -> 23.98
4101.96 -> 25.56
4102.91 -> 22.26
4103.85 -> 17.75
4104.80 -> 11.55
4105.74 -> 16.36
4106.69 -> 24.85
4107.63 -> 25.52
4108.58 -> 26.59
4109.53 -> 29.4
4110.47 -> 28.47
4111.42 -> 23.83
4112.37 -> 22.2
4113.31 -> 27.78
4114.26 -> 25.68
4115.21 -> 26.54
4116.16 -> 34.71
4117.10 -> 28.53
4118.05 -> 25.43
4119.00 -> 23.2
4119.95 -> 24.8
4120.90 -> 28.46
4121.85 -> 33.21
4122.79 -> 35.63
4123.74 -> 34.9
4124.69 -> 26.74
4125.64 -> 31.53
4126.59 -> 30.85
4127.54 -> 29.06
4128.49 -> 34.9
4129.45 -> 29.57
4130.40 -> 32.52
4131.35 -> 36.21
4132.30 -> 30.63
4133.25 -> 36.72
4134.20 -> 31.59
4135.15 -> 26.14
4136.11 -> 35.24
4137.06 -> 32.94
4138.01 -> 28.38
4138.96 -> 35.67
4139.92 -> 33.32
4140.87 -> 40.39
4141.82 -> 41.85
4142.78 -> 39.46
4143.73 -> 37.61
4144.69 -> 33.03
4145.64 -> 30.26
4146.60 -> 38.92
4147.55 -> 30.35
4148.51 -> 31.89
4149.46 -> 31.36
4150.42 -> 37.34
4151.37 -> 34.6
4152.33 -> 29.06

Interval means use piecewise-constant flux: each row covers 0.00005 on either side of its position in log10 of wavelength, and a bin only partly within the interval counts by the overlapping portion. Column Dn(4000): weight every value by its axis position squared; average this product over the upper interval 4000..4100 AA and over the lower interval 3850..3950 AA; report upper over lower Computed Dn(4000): 1.3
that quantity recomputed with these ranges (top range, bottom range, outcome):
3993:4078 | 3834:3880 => 1.46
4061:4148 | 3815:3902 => 1.46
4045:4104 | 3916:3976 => 1.38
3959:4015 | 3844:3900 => 1.14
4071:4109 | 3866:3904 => 1.29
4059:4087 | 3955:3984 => 1.54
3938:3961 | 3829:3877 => 1.22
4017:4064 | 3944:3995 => 1.39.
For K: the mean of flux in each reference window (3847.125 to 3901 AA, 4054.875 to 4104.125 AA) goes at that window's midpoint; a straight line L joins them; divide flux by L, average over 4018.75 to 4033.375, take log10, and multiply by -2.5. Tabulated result -0.19 mag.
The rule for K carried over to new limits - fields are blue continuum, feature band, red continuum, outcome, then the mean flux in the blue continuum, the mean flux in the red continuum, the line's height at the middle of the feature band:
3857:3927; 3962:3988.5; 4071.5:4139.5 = 0.26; 26.4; 28.8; 27.3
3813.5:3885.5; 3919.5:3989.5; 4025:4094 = 0.16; 23.9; 32.2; 28.1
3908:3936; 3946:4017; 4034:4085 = 0.07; 26.5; 32.6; 29.1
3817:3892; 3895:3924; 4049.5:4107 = -0.11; 23.6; 29.7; 25.1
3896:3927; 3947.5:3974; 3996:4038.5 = 0.31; 28.2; 32.9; 30.4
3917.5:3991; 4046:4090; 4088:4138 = -0.18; 24.4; 28.1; 27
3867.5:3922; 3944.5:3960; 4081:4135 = -0.09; 25.8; 28.4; 26.5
